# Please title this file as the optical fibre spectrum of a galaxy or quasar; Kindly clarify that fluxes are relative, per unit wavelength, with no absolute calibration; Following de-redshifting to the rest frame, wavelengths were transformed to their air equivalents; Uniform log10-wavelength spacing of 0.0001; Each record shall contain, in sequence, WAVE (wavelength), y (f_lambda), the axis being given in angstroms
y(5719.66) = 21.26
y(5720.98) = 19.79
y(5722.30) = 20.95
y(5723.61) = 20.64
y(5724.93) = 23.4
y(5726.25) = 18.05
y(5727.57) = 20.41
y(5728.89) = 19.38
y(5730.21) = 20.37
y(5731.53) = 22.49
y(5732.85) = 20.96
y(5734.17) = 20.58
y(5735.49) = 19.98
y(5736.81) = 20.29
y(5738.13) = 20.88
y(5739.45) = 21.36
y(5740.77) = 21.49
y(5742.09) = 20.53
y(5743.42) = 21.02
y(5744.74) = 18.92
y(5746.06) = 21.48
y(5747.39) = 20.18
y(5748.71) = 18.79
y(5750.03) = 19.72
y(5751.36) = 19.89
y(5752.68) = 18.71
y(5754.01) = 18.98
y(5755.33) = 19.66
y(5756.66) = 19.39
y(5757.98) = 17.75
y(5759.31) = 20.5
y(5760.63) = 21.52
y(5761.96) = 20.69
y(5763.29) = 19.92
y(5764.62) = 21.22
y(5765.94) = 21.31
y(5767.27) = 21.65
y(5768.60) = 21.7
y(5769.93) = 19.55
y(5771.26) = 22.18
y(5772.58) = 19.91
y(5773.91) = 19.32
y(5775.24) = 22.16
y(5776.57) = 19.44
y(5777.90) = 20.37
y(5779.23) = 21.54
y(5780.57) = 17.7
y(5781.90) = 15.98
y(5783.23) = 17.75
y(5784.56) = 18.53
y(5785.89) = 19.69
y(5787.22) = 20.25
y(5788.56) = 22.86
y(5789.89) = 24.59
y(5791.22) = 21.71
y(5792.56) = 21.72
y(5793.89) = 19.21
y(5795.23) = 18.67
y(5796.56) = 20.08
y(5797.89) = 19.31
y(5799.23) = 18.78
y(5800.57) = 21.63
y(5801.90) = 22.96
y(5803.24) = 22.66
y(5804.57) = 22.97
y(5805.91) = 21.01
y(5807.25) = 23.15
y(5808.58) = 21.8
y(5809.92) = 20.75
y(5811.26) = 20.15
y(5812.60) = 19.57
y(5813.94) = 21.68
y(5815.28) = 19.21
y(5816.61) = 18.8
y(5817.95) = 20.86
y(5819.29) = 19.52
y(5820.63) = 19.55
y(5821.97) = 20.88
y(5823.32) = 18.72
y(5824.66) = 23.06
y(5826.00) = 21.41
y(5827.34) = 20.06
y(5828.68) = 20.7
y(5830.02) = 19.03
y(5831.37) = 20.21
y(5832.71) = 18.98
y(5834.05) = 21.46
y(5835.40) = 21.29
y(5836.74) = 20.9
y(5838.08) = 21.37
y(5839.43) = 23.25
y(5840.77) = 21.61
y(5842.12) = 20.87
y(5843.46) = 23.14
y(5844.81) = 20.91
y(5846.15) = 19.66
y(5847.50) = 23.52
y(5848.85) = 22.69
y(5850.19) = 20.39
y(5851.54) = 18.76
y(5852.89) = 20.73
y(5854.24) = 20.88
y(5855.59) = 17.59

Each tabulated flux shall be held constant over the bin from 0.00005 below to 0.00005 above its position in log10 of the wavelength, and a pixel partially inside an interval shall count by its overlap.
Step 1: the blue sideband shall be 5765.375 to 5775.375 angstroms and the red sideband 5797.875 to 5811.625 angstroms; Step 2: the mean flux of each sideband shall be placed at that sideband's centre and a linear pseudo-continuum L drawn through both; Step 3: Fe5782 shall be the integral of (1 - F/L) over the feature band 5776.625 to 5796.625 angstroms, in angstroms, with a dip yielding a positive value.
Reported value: 1.10 angstroms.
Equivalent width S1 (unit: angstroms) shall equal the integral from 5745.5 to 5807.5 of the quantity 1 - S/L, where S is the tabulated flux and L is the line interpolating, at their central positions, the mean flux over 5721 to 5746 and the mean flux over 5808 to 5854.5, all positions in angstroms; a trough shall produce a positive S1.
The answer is 0.9 angstroms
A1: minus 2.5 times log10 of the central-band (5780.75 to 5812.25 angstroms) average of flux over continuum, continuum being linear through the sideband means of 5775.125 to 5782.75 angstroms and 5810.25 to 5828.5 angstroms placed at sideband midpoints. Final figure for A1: -0.05 mag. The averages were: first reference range 19.3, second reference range 20.3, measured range 20.7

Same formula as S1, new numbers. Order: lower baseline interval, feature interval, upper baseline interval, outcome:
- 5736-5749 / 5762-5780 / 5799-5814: 0.16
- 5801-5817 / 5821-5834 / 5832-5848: 0.59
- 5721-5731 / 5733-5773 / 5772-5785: -1.02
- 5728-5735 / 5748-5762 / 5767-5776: 0.85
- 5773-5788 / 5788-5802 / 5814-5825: -0.95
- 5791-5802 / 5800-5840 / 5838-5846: 0.21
